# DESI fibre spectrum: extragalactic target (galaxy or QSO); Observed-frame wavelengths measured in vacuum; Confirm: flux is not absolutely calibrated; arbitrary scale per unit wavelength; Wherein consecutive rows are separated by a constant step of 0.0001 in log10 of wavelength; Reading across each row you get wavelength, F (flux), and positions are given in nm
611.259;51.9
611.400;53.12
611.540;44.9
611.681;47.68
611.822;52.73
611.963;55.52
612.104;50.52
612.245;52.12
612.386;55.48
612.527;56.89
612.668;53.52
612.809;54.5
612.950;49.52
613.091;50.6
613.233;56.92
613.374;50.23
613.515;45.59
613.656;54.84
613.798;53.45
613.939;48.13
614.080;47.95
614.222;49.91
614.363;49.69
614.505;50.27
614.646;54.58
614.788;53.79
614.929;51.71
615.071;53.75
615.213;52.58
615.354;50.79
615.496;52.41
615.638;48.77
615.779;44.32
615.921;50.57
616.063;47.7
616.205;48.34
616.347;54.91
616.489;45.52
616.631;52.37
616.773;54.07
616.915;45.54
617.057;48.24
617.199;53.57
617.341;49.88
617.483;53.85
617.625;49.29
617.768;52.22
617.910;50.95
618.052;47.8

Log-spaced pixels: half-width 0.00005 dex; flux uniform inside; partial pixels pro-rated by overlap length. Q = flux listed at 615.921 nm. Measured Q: 50.57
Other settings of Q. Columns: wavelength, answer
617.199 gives 53.57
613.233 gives 56.92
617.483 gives 53.85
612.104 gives 50.52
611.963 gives 55.52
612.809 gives 54.5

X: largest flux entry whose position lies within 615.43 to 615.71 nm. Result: 52.41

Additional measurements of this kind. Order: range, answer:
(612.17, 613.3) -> 56.92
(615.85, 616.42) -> 54.91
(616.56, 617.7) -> 54.07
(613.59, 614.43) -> 54.84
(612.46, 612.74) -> 56.89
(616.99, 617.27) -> 53.57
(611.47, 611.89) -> 52.73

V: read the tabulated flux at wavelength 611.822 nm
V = 52.73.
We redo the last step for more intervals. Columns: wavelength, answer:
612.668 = 53.52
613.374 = 50.23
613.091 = 50.6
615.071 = 53.75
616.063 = 47.7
